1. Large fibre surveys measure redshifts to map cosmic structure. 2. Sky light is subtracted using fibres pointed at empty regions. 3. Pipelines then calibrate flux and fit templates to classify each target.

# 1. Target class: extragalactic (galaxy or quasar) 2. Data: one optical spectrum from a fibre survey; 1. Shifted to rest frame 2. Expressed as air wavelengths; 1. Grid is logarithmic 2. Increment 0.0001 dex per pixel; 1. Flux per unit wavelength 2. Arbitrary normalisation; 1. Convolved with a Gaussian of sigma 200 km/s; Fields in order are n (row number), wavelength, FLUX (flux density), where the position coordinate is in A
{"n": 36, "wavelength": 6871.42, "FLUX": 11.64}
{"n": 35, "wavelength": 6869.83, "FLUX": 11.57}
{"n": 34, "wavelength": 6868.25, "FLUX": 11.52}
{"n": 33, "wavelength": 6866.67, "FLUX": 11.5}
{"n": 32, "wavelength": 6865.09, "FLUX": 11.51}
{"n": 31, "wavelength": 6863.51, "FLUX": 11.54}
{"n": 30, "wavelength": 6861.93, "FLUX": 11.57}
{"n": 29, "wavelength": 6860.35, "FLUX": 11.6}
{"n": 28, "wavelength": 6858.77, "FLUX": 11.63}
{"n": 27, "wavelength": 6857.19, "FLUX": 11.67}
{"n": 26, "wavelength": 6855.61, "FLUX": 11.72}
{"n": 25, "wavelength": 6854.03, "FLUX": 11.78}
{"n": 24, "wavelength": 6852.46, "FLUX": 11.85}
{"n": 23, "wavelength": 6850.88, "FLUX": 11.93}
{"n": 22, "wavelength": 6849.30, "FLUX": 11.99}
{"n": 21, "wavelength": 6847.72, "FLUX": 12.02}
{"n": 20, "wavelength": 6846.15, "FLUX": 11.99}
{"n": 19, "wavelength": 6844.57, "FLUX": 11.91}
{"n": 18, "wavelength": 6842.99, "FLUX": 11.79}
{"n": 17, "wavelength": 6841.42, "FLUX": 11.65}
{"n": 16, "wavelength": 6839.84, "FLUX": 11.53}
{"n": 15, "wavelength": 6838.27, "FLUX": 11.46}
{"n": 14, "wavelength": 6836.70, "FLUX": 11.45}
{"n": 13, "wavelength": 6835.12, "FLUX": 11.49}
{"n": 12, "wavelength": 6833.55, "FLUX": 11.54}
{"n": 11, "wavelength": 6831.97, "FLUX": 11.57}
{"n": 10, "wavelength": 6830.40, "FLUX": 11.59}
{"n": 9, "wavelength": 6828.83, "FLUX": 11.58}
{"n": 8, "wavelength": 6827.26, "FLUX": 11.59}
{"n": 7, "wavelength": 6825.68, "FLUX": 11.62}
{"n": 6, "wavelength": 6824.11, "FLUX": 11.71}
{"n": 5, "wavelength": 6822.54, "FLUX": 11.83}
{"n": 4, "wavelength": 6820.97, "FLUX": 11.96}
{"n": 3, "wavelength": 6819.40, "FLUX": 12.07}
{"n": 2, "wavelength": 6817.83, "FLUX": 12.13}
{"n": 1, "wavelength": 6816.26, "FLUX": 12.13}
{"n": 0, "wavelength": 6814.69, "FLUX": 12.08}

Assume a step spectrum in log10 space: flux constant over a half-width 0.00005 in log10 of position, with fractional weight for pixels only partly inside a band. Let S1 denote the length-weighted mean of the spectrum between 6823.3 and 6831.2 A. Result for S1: 11.6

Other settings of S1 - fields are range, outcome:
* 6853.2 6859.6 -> 11.7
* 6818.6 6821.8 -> 12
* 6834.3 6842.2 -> 11.5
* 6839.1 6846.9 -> 11.8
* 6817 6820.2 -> 12.1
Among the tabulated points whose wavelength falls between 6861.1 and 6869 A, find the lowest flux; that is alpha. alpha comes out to 11.5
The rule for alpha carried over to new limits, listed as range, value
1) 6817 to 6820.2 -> 12.07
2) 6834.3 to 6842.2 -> 11.45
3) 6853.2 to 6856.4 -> 11.72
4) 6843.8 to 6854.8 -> 11.78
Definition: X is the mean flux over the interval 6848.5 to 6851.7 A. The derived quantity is 11.9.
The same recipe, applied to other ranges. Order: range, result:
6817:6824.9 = 11.9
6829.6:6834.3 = 11.6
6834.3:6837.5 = 11.5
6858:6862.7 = 11.6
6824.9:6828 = 11.6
